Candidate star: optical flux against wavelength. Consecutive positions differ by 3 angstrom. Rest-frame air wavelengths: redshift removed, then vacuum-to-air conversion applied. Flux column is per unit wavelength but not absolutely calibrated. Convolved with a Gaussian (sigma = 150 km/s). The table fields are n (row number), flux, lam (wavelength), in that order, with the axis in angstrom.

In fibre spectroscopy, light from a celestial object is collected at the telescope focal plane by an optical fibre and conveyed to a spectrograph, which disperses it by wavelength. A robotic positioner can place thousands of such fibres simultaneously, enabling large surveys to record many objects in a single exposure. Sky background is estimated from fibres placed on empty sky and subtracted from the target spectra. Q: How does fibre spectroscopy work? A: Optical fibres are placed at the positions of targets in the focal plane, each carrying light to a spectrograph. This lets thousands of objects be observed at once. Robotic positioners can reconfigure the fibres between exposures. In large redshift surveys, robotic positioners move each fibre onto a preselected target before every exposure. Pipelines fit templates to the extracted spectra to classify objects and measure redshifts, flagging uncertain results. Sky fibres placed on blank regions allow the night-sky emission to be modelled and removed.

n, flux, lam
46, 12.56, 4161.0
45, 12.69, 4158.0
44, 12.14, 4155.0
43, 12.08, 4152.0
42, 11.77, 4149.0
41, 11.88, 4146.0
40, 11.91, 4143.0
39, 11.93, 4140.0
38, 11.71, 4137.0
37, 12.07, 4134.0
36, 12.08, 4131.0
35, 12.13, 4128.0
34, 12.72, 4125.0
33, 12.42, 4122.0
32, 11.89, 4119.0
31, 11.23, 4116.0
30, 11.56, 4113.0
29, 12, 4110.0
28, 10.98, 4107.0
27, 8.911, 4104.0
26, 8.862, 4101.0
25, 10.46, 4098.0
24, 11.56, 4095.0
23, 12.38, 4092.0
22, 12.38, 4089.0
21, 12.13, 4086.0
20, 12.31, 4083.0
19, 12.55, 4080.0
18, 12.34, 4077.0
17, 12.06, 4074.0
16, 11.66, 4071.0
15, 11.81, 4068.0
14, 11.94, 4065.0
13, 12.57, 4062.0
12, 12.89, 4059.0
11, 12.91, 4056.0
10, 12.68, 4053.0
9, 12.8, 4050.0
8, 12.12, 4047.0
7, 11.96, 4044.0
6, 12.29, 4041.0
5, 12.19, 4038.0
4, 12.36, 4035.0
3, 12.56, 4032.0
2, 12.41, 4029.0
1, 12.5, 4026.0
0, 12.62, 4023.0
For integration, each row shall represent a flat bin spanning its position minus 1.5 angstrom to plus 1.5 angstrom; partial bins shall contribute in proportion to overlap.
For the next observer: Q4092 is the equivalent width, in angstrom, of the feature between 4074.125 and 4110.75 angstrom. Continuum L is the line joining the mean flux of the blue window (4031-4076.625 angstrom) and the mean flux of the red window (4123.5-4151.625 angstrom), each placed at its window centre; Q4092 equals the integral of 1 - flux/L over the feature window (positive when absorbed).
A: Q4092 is 2.3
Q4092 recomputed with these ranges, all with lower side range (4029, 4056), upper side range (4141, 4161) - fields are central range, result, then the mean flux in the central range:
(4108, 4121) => 0.6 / 11.7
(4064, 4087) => 0.4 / 12.1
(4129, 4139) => 0.2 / 12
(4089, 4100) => 0.7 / 11.5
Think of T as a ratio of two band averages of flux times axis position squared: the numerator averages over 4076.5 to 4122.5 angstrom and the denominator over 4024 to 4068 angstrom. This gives 0.9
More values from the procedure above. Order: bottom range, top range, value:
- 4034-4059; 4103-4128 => 0.96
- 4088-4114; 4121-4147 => 1.12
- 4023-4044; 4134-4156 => 1.02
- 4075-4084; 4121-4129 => 1.03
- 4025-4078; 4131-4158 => 1.02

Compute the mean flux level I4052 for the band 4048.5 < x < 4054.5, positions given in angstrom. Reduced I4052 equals 12.7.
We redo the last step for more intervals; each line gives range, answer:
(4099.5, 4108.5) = 9.58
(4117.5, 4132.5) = 12.2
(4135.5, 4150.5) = 11.8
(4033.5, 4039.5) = 12.3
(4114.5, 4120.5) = 11.6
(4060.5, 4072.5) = 12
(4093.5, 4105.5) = 9.95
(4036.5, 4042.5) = 12.2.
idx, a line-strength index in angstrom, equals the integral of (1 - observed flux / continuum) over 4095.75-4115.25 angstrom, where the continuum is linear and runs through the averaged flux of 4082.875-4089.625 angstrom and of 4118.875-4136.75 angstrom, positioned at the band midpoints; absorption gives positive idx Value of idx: 2.7 angstrom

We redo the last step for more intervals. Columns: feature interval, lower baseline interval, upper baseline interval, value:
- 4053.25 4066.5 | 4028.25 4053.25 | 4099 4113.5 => -0.9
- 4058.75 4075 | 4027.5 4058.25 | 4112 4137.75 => 0.3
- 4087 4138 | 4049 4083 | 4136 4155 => 2.5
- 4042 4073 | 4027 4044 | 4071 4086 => -0.1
